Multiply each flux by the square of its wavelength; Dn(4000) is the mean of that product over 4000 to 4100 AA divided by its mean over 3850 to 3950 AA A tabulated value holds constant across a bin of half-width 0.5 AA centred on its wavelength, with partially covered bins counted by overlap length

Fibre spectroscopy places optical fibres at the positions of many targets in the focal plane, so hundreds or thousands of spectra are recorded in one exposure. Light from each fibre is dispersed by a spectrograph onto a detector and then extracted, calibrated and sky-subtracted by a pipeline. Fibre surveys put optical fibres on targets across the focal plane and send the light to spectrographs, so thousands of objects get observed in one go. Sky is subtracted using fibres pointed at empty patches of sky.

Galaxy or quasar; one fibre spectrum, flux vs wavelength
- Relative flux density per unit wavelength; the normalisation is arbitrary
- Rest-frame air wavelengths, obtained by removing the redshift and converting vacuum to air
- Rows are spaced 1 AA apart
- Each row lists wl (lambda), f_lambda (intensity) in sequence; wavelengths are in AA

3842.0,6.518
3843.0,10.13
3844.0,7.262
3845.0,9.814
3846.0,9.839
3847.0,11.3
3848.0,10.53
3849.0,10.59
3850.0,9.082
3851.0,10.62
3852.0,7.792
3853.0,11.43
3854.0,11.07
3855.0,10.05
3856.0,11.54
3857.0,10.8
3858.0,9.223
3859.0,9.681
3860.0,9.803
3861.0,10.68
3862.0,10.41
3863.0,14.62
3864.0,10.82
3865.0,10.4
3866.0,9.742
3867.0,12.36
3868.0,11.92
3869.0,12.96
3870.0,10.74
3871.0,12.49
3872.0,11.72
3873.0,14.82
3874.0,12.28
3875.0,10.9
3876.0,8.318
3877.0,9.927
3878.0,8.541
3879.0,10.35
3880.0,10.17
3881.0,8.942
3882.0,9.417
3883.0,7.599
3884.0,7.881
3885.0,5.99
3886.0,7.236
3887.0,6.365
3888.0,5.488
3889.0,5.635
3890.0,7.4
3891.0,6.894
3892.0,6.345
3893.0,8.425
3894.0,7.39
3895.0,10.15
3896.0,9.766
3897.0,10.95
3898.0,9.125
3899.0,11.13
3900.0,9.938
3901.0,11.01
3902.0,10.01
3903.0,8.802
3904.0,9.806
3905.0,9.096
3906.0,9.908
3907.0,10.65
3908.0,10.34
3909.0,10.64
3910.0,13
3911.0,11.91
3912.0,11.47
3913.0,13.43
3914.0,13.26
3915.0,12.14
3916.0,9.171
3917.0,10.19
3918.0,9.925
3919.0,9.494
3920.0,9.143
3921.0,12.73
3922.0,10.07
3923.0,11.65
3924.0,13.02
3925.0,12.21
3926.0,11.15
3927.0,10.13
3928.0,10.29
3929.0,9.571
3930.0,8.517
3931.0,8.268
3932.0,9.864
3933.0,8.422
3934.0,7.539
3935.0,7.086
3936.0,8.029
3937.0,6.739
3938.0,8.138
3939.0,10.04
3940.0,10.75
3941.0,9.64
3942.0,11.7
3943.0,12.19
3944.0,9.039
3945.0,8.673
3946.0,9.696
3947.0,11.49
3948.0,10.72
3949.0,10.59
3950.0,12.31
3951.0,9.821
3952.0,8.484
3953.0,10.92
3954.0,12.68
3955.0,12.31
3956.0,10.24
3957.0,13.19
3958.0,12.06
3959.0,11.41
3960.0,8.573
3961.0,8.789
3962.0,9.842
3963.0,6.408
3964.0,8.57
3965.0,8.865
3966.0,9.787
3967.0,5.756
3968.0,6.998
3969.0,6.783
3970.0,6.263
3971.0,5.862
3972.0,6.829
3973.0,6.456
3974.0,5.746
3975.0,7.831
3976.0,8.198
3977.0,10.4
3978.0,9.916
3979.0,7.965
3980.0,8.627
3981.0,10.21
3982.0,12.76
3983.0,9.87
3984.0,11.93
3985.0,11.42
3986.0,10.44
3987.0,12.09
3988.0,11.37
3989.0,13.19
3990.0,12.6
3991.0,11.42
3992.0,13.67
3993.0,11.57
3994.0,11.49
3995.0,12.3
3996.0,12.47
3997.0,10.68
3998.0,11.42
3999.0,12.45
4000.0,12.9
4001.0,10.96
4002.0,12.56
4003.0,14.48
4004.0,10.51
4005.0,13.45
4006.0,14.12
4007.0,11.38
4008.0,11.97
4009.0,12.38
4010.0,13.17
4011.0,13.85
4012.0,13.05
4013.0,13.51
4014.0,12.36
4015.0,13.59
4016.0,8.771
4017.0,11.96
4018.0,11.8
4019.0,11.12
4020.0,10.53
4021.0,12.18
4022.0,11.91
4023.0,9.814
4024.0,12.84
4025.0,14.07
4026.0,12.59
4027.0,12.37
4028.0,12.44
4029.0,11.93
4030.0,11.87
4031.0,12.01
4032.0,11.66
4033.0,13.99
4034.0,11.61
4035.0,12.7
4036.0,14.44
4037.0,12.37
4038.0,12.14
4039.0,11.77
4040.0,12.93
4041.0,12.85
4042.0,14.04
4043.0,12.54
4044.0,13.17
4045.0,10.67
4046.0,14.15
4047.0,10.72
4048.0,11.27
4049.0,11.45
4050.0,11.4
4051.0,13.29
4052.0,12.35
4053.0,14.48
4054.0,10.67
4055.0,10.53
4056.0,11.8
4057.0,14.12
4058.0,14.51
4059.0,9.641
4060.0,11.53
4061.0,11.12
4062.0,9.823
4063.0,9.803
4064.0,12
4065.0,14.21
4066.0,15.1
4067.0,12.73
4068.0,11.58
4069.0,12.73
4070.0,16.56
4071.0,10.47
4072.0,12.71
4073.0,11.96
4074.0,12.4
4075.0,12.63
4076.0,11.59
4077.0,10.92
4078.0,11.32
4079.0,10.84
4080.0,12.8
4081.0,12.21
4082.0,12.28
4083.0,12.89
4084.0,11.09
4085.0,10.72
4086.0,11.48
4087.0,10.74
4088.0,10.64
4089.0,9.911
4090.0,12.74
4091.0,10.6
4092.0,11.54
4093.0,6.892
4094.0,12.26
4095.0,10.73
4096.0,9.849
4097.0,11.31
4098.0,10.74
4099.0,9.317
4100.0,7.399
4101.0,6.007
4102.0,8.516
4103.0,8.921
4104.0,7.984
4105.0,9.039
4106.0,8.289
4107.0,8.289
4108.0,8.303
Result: 1.3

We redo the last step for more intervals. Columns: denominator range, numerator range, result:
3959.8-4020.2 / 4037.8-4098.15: 1.16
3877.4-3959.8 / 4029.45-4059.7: 1.34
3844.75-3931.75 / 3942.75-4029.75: 1.13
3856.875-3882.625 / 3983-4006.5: 1.19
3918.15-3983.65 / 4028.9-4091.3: 1.35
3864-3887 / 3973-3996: 1.11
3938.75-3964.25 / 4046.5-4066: 1.21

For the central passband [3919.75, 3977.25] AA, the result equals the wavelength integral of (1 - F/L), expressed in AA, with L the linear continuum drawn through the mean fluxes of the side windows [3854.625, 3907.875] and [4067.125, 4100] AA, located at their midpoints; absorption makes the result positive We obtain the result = 4.7 AA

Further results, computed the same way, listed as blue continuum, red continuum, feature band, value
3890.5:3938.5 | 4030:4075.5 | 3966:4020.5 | 2.52 AA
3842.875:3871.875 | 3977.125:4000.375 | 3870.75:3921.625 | 5.22 AA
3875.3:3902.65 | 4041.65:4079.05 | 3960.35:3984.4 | 4.62 AA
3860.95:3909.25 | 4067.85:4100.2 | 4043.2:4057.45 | -1.37 AA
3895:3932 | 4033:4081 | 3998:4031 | -1.35 AA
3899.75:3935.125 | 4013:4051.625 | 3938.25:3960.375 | 0.38 AA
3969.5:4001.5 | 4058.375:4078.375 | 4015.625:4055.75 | -2.67 AA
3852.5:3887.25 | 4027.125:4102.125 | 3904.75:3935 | 0.50 AA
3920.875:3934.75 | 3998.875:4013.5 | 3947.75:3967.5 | 1.83 AA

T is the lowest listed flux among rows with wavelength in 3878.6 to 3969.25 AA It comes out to 5.488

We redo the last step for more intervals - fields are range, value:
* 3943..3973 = 5.756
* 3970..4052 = 5.746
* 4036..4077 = 9.641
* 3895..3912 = 8.802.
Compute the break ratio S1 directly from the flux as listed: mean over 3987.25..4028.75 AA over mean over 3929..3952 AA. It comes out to 1.29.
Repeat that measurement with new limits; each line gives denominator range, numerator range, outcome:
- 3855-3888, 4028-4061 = 1.21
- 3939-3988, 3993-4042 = 1.28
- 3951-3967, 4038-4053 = 1.24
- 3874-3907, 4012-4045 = 1.40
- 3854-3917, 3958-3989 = 0.89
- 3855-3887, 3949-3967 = 0.98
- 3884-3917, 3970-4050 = 1.23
